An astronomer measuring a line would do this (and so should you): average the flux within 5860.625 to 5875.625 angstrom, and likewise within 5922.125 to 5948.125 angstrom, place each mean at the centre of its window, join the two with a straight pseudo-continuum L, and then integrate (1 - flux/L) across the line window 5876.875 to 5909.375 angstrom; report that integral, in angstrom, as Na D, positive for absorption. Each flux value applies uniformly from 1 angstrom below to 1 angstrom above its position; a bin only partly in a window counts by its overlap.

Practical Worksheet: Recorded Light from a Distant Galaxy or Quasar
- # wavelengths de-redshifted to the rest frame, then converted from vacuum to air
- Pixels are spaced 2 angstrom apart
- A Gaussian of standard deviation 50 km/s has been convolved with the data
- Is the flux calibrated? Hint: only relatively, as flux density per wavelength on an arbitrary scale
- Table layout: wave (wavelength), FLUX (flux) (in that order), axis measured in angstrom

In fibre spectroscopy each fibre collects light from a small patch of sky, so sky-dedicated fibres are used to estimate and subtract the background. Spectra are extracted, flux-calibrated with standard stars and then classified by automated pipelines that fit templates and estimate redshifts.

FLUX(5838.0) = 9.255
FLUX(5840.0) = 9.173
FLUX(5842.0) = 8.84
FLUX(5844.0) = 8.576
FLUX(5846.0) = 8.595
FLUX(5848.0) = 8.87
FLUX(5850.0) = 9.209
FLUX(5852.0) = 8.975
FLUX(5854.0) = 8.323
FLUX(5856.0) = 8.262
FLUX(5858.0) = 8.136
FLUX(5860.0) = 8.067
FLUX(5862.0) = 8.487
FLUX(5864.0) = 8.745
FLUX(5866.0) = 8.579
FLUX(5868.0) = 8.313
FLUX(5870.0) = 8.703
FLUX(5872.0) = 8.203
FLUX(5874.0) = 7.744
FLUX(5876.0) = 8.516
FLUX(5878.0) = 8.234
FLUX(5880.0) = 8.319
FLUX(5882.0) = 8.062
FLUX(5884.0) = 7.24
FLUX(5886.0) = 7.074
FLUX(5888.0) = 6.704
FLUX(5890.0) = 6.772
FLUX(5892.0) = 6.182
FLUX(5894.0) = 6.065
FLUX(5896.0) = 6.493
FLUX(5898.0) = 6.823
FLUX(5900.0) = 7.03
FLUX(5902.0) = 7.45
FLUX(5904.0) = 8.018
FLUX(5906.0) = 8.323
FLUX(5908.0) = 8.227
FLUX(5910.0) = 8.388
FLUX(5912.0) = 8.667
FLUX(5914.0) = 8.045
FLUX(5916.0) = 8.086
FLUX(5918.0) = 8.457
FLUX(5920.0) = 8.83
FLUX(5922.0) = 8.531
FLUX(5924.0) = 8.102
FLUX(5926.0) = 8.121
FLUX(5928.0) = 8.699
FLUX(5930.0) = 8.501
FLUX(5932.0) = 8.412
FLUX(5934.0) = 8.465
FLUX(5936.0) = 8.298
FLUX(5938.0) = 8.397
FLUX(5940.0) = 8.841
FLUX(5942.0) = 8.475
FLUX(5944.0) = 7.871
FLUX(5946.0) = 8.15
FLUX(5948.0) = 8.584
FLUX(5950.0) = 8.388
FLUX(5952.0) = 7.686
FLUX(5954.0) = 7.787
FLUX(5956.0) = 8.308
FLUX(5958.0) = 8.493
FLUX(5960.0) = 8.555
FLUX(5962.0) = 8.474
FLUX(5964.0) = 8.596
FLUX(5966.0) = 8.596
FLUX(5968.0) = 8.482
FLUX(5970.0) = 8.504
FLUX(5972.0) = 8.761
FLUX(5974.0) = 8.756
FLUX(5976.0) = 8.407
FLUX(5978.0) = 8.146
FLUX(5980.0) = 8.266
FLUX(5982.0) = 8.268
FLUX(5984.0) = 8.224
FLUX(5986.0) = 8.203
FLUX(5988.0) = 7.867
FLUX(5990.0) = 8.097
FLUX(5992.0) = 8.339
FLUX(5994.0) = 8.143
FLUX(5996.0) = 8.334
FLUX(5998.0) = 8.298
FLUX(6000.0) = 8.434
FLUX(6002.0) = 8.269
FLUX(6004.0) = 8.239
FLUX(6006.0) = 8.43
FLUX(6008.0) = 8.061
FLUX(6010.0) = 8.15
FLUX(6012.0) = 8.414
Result 4.09 angstrom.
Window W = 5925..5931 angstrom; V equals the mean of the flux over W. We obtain 8.44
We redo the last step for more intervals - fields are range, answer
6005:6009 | 8.25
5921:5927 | 8.25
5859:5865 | 8.43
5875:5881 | 8.36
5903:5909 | 8.19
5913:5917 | 8.07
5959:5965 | 8.54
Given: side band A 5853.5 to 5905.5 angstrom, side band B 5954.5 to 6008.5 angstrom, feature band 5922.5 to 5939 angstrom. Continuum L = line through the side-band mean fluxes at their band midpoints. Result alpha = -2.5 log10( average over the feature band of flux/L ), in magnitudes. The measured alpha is -0.05 mag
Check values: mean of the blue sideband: 7.71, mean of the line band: 8.38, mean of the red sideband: 8.35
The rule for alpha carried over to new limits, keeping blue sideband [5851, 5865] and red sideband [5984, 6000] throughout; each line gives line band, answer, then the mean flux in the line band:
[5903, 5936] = -0.005 mag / 8.36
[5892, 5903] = 0.237 mag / 6.72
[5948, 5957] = 0.022 mag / 8.1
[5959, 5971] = -0.037 mag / 8.53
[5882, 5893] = 0.209 mag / 6.91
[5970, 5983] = -0.028 mag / 8.44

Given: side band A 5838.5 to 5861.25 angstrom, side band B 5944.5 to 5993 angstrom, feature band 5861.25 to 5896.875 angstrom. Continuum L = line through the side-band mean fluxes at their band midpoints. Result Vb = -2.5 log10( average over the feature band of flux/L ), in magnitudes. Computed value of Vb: 0.12 mag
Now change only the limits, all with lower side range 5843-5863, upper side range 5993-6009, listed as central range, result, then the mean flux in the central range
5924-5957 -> 0.01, 8.31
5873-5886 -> 0.07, 7.95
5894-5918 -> 0.10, 7.73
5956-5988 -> -0.01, 8.43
